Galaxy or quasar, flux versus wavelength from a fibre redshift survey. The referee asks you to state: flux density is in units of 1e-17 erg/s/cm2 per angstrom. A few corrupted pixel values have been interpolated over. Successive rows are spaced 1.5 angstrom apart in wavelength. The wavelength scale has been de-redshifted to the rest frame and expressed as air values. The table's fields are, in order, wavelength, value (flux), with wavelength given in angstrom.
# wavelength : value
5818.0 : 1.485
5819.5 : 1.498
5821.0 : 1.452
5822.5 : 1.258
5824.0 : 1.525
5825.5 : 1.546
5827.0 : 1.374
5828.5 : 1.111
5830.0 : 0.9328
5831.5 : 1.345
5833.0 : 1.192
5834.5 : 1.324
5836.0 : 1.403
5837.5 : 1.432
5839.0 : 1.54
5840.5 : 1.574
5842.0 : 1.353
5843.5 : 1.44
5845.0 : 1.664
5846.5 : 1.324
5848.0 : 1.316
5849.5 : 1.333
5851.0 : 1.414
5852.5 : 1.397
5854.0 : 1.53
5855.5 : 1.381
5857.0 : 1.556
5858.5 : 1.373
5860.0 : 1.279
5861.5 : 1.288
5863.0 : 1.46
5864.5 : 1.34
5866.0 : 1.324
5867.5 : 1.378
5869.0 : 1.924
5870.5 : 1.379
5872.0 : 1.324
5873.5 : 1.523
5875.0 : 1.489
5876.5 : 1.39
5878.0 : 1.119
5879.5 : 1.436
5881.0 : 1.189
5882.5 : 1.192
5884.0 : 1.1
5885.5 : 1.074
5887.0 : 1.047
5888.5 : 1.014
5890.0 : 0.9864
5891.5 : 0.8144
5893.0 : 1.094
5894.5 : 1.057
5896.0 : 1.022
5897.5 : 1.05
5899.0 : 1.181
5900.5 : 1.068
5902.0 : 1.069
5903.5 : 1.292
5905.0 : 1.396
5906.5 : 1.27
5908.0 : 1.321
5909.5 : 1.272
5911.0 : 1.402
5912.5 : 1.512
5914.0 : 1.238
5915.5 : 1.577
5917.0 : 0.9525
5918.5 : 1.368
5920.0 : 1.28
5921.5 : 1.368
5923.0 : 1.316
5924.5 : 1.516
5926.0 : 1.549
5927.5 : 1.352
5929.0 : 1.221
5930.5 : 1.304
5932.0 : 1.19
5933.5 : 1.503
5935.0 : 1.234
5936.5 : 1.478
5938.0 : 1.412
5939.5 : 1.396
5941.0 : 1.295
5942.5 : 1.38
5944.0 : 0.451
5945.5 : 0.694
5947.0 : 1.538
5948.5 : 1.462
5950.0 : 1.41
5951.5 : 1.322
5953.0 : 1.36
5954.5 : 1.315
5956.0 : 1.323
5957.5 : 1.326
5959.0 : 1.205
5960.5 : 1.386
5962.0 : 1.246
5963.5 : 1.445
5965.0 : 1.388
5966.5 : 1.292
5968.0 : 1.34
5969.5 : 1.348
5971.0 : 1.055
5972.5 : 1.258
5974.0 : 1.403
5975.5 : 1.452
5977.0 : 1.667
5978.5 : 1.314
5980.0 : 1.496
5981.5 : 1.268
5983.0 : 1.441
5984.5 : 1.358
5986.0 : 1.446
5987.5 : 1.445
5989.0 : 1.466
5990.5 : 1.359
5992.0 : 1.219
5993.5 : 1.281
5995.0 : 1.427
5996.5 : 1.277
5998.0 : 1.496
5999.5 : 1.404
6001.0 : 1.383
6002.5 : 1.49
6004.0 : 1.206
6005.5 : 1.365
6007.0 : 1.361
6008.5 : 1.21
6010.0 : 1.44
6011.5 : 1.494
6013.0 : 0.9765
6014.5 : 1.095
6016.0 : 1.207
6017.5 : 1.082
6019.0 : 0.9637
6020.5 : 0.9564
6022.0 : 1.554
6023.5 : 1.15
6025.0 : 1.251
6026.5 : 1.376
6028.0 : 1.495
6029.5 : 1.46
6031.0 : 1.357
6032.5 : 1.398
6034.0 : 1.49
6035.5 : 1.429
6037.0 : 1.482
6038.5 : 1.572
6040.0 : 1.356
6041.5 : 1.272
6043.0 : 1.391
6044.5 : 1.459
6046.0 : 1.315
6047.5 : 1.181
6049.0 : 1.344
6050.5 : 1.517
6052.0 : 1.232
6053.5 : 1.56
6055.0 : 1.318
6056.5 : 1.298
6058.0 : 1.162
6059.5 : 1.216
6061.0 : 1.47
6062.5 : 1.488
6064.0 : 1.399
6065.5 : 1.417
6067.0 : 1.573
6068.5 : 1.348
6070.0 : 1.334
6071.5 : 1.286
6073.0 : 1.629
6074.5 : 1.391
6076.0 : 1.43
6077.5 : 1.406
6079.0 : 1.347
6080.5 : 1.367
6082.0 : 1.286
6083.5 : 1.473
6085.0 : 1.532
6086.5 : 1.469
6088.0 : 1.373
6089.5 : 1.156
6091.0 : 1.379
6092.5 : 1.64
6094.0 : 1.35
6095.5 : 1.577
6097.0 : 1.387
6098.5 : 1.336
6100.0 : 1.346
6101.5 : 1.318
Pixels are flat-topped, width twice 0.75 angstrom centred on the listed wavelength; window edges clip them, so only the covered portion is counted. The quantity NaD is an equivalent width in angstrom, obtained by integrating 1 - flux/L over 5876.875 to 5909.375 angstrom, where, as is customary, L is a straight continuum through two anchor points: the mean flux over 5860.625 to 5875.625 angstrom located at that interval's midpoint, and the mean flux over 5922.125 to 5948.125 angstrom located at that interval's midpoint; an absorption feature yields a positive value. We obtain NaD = 5.7 angstrom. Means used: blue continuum 1.44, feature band 1.14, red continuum 1.29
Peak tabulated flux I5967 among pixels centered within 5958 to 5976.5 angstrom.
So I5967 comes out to 1.452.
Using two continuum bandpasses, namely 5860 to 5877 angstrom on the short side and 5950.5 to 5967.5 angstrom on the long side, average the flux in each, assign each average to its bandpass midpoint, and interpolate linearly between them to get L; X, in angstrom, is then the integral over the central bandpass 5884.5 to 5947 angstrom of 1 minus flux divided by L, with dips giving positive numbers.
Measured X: 7.0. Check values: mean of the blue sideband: 1.43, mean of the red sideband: 1.33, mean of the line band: 1.22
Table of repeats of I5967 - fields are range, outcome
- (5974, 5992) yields 1.667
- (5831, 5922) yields 1.924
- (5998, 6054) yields 1.572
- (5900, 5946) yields 1.577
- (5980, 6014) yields 1.496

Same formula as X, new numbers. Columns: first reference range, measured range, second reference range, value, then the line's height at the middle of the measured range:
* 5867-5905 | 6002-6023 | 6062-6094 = 1.6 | 1.34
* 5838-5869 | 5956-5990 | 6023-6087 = 1.0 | 1.4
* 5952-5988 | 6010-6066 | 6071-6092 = 2.1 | 1.38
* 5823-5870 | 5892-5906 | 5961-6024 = 2.4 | 1.37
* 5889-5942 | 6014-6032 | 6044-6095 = 1.4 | 1.35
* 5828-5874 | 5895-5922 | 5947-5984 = 2.4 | 1.38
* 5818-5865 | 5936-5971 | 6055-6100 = 2.6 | 1.39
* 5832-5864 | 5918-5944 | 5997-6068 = 0.8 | 1.38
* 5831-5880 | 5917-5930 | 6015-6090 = 0.4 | 1.39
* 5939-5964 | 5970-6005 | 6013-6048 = -2.4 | 1.29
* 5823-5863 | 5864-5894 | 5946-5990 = 2.7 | 1.38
